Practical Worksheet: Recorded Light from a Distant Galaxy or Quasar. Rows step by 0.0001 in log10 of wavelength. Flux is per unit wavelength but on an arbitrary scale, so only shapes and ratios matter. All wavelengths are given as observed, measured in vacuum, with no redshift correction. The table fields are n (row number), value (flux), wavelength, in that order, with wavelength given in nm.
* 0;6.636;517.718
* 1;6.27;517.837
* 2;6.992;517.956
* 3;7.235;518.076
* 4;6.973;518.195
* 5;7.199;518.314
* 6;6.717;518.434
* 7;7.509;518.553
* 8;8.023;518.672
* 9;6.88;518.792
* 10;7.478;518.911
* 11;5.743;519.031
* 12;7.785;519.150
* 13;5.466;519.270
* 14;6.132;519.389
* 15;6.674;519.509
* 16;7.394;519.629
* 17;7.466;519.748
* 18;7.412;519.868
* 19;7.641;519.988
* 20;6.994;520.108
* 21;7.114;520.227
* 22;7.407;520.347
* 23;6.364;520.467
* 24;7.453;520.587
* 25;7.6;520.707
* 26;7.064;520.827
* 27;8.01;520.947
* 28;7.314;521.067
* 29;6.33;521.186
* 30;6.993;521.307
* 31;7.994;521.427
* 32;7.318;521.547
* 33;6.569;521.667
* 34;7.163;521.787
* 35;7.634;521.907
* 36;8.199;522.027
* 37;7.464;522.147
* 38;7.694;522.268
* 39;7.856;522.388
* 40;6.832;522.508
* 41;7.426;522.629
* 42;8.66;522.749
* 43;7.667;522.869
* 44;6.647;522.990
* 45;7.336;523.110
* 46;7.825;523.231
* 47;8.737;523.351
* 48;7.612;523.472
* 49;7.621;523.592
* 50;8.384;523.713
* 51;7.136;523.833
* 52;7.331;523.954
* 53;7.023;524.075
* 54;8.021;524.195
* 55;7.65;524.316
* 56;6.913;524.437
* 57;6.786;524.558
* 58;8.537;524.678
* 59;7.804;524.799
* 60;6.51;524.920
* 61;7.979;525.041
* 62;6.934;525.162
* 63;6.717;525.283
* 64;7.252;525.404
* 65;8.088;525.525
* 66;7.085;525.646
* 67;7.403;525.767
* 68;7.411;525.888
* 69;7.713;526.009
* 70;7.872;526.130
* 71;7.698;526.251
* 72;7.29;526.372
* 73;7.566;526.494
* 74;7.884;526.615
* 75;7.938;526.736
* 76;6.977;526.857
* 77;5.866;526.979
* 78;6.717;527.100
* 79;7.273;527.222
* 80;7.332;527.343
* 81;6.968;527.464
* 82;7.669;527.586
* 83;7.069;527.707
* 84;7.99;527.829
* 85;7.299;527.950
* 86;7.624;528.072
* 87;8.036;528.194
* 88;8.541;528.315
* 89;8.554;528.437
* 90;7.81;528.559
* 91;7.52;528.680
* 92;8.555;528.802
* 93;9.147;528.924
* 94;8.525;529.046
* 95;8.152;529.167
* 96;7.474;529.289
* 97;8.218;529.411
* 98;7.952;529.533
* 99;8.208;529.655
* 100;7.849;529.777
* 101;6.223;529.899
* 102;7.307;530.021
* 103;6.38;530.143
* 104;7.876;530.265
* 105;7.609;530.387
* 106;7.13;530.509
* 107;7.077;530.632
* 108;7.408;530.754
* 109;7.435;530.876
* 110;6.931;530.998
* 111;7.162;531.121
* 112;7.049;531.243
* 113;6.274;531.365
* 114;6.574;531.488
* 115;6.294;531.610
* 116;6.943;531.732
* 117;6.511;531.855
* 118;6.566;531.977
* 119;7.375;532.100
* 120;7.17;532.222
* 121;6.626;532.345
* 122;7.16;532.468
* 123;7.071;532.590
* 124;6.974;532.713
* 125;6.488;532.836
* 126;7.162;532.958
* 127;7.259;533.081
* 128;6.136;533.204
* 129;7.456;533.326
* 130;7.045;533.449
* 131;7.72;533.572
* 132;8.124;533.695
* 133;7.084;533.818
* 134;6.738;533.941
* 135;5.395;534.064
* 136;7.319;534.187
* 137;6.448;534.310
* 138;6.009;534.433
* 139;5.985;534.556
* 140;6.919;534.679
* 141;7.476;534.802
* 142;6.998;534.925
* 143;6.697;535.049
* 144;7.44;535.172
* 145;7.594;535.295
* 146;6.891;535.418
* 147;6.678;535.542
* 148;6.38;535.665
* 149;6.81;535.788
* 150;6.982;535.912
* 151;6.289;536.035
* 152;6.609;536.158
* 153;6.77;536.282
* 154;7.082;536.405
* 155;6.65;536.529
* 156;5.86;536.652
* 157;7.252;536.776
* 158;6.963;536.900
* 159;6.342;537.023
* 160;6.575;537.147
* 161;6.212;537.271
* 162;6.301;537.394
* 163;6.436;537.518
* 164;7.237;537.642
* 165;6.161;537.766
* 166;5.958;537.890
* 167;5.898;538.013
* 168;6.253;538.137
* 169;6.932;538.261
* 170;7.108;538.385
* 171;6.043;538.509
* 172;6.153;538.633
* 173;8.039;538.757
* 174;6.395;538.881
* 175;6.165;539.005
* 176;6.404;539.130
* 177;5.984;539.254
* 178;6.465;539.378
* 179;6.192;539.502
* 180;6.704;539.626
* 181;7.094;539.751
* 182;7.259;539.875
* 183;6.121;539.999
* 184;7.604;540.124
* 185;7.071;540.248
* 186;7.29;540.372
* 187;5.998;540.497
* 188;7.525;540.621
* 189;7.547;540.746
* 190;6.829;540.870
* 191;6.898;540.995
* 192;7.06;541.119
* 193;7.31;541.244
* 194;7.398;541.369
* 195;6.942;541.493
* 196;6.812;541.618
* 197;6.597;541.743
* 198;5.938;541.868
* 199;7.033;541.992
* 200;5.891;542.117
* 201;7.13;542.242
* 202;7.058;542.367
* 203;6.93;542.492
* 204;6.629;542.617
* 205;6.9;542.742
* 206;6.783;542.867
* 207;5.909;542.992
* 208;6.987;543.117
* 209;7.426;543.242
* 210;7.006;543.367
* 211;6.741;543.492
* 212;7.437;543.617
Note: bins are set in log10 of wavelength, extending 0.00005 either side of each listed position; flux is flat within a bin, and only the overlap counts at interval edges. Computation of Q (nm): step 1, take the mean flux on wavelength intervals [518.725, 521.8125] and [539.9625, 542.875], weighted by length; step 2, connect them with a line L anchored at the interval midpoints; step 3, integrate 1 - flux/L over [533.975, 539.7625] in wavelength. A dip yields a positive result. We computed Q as 0.27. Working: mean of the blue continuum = 7.07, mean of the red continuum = 6.89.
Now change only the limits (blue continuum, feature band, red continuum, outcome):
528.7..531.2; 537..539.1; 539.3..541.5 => 0.184 nm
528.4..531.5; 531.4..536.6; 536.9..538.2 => 0.052 nm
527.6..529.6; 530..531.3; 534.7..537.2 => 0.080 nm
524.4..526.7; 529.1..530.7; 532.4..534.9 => -0.076 nm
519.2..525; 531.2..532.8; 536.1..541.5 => 0.038 nm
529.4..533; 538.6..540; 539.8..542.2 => 0.066 nm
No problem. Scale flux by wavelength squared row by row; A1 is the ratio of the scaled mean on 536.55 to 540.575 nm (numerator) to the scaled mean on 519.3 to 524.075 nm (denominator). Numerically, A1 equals 1.0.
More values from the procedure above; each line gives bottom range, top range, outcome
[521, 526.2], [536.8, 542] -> 0.95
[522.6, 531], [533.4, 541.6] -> 0.93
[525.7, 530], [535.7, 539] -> 0.89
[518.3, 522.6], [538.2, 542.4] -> 1.02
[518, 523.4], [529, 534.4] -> 1.02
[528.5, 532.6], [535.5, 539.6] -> 0.91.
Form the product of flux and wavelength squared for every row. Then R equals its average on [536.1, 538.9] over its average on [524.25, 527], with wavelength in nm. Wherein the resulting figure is 0.93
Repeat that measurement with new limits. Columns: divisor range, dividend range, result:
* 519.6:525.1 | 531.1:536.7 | 0.96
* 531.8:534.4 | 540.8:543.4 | 1.02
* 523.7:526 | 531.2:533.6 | 0.96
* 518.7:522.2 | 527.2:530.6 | 1.12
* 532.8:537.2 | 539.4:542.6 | 1.03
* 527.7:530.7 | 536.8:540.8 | 0.89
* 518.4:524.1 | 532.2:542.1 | 0.98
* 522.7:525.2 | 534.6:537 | 0.94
